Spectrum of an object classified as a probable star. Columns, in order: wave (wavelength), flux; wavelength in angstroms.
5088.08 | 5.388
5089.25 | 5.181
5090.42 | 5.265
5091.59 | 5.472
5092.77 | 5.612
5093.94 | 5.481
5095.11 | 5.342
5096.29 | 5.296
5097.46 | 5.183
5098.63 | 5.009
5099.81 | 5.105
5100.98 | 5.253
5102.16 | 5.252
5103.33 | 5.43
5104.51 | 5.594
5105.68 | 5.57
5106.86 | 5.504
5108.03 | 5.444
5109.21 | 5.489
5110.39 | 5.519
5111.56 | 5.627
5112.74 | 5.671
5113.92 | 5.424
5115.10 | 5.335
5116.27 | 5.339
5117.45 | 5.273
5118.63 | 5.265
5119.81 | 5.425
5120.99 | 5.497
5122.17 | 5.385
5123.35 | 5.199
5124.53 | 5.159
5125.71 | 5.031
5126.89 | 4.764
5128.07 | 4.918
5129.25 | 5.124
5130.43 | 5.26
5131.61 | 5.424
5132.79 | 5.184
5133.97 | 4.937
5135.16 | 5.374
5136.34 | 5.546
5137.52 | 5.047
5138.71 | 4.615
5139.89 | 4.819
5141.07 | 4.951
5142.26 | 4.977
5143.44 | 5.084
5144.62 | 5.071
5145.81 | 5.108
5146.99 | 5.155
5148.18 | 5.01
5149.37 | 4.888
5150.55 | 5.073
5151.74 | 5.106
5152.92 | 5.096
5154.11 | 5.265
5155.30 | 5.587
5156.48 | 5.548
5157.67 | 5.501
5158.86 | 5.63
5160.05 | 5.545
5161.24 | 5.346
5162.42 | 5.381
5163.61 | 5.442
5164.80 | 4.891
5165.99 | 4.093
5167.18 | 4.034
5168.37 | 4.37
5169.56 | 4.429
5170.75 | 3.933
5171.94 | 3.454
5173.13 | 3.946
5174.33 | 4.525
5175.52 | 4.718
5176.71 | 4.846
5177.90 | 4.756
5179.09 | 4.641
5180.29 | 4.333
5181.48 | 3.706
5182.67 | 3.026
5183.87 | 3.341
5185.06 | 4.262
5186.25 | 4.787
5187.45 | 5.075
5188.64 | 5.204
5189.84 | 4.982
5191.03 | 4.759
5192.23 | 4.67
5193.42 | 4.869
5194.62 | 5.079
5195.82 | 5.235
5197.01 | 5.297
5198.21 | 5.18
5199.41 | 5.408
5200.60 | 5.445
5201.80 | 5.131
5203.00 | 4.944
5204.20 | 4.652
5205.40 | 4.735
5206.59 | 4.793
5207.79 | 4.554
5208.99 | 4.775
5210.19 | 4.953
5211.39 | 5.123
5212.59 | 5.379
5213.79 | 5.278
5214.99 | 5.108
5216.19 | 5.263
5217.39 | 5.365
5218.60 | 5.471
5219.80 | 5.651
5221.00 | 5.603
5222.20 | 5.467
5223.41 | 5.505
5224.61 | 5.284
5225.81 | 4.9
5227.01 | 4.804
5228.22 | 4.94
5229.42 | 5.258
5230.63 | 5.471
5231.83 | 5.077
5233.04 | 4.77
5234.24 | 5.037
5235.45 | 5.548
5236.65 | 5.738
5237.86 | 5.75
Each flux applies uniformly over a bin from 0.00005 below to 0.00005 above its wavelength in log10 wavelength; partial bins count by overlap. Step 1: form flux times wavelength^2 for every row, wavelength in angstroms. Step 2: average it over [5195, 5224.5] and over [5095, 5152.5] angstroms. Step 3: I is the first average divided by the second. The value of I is 1.0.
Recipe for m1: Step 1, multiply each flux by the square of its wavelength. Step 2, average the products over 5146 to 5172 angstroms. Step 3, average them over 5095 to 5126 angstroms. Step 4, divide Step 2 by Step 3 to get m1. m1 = 0.95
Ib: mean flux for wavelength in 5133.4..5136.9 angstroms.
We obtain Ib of 5.28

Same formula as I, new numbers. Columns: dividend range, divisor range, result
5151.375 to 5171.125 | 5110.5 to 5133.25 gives 0.96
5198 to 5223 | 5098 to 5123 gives 0.99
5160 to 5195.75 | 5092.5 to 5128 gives 0.87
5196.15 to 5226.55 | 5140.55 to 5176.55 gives 1.08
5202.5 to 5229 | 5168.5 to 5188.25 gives 1.22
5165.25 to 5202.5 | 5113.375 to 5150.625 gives 0.91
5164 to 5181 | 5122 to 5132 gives 0.87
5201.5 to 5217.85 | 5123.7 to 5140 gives 1.01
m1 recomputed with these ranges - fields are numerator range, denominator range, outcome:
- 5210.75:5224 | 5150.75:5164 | 1.02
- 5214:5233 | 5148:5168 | 1.05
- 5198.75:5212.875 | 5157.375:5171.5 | 1.04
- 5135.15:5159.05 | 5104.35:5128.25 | 0.97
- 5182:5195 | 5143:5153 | 0.91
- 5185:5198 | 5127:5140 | 0.99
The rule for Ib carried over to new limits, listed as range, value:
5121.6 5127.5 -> 5.11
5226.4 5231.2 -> 5.11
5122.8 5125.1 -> 5.18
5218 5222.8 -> 5.56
